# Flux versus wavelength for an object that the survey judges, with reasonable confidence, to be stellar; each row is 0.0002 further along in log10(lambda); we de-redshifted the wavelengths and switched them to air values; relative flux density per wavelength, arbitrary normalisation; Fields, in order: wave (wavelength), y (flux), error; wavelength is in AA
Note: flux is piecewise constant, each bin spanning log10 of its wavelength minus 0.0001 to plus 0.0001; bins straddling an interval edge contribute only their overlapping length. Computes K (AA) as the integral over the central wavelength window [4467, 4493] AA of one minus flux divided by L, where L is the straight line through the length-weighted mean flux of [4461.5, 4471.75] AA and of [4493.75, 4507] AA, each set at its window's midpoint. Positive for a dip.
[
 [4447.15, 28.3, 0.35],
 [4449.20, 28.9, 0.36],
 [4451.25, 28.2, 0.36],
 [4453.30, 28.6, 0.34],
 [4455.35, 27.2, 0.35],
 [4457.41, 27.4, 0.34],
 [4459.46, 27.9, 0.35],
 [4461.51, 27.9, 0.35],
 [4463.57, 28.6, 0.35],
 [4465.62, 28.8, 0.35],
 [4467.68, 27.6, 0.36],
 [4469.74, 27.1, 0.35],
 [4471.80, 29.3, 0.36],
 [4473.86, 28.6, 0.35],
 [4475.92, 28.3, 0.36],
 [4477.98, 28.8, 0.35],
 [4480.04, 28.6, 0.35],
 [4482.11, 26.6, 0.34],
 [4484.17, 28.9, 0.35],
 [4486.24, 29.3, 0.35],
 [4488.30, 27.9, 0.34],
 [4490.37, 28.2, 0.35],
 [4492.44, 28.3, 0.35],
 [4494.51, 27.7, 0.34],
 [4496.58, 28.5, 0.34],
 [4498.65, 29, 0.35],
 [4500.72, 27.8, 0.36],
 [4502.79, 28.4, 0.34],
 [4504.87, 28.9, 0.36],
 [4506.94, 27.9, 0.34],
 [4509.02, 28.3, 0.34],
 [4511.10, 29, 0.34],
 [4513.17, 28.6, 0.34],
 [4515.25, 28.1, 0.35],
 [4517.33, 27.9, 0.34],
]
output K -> -0.05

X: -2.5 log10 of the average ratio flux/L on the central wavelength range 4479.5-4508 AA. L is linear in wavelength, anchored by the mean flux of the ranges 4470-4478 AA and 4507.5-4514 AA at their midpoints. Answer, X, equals 0.01 mag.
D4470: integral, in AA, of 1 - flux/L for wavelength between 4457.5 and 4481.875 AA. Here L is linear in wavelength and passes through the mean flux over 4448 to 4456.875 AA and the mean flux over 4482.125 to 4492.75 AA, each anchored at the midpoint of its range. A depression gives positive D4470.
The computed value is 0.0 AA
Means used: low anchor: 28.2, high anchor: 28.4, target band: 28.2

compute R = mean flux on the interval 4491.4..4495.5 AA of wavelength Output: 28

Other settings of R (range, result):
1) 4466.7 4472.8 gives 28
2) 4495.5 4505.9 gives 28.5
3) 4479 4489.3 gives 28.3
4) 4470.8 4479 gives 28.8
